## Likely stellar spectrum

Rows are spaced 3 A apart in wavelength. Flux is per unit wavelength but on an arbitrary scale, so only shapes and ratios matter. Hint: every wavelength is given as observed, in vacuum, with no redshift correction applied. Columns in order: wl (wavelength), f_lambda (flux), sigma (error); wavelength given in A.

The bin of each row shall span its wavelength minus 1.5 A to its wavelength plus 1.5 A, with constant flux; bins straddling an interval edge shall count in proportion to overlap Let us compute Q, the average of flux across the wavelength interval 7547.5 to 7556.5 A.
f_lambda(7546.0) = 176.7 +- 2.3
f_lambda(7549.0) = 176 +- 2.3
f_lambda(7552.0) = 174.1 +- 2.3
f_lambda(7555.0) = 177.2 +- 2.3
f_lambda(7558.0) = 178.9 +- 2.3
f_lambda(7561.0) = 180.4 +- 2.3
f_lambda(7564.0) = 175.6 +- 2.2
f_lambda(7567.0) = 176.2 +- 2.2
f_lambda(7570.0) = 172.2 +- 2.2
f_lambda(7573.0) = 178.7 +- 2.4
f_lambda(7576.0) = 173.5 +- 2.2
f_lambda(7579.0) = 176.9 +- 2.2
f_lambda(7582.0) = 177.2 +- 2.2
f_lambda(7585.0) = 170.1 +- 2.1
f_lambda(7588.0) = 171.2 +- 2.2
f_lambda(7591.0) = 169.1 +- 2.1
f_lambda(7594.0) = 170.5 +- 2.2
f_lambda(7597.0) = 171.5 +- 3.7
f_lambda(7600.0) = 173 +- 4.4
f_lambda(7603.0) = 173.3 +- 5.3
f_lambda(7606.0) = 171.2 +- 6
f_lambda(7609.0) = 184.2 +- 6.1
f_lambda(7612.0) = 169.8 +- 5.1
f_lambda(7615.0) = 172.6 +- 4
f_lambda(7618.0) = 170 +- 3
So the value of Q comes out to 176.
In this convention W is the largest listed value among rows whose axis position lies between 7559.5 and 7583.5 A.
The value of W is 180.4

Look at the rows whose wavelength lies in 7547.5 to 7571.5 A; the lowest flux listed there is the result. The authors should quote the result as 172.2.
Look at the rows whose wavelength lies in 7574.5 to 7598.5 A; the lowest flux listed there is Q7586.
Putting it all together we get 169.1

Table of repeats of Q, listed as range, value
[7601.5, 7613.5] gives 175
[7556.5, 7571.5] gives 177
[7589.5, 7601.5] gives 171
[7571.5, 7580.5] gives 176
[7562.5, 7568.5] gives 176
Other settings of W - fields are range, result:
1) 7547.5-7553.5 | 176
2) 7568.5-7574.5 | 178.7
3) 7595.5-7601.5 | 173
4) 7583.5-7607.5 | 173.3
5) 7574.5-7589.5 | 177.2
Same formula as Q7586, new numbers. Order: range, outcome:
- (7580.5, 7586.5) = 170.1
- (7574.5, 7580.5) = 173.5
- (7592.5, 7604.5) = 170.5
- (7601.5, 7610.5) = 171.2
